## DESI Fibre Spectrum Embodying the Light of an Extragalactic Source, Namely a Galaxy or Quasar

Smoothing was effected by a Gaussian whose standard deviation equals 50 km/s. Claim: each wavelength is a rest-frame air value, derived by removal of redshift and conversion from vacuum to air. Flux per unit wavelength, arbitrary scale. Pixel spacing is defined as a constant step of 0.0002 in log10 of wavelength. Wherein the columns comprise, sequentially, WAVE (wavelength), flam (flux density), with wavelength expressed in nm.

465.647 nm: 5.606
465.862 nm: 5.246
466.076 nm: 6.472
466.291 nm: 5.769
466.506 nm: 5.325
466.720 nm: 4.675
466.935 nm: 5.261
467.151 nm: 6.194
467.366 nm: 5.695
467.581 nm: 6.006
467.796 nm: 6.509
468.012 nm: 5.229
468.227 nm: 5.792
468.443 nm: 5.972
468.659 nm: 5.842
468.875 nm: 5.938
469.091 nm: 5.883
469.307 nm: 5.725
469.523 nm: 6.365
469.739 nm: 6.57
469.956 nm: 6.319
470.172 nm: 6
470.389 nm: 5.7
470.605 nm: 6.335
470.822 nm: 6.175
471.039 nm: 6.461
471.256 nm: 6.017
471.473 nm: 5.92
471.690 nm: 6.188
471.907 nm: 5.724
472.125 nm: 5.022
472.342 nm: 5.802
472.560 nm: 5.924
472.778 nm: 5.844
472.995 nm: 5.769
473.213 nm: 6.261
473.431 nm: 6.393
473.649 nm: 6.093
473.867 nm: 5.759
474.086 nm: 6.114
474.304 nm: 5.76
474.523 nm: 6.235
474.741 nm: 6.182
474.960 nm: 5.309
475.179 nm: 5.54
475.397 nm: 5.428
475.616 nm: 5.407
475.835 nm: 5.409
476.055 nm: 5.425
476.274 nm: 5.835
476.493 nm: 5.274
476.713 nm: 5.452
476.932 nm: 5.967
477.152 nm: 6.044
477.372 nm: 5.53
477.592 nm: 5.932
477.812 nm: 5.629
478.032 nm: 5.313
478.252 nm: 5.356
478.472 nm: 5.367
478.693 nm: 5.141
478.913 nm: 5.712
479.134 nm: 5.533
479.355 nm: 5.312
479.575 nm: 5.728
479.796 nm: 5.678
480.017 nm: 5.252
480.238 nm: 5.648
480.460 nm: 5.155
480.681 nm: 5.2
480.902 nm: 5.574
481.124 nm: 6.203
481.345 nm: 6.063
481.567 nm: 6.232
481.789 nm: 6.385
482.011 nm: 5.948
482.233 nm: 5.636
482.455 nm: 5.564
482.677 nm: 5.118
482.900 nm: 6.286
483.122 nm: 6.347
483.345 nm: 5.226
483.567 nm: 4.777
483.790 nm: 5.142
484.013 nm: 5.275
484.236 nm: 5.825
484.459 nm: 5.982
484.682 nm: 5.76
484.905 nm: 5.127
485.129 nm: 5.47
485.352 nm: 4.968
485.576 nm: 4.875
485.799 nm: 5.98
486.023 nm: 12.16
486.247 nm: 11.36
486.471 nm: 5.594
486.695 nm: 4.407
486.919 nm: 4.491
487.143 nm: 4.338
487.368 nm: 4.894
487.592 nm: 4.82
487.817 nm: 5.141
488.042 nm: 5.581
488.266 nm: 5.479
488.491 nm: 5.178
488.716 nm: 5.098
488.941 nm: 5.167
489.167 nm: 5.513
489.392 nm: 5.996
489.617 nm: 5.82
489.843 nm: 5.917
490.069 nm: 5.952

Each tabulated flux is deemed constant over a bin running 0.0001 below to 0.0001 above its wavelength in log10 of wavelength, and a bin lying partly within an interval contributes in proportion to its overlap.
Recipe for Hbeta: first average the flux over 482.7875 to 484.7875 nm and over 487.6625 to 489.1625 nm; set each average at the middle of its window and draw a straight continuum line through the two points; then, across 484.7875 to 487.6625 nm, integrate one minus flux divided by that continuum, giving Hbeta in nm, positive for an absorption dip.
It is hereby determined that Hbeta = -0.32 nm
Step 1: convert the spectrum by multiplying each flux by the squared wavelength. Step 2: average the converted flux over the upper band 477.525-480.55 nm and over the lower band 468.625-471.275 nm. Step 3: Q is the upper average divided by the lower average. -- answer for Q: 0.93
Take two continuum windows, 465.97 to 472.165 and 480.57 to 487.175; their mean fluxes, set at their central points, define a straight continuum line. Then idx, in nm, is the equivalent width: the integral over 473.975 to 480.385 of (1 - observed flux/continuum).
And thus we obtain 0.35 nm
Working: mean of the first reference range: 5.91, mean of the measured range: 5.6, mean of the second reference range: 5.93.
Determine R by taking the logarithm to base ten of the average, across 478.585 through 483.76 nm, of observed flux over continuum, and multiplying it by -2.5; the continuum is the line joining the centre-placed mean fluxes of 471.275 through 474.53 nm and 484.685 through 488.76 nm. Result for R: 0.04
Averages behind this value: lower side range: 5.91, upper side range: 5.84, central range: 5.63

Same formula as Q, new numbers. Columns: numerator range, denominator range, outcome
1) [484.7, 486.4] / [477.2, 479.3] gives 1.31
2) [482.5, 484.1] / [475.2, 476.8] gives 1.03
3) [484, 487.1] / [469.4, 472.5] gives 1.10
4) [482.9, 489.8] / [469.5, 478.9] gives 1.04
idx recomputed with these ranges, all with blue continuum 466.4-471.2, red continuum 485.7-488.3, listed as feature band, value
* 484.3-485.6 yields 0.16 nm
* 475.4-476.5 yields 0.10 nm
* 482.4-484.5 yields 0.21 nm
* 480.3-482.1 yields 0.08 nm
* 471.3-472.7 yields 0.04 nm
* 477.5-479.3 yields 0.17 nm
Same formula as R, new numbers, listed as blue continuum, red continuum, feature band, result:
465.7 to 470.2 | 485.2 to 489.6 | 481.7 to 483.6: 0.02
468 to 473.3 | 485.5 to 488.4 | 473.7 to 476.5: 0.06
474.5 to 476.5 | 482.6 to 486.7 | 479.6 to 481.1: 0.08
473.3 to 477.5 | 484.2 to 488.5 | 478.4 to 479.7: 0.06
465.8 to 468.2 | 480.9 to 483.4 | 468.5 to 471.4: -0.07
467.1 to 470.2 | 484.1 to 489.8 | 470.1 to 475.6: 0.01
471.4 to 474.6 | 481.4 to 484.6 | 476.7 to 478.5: 0.03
